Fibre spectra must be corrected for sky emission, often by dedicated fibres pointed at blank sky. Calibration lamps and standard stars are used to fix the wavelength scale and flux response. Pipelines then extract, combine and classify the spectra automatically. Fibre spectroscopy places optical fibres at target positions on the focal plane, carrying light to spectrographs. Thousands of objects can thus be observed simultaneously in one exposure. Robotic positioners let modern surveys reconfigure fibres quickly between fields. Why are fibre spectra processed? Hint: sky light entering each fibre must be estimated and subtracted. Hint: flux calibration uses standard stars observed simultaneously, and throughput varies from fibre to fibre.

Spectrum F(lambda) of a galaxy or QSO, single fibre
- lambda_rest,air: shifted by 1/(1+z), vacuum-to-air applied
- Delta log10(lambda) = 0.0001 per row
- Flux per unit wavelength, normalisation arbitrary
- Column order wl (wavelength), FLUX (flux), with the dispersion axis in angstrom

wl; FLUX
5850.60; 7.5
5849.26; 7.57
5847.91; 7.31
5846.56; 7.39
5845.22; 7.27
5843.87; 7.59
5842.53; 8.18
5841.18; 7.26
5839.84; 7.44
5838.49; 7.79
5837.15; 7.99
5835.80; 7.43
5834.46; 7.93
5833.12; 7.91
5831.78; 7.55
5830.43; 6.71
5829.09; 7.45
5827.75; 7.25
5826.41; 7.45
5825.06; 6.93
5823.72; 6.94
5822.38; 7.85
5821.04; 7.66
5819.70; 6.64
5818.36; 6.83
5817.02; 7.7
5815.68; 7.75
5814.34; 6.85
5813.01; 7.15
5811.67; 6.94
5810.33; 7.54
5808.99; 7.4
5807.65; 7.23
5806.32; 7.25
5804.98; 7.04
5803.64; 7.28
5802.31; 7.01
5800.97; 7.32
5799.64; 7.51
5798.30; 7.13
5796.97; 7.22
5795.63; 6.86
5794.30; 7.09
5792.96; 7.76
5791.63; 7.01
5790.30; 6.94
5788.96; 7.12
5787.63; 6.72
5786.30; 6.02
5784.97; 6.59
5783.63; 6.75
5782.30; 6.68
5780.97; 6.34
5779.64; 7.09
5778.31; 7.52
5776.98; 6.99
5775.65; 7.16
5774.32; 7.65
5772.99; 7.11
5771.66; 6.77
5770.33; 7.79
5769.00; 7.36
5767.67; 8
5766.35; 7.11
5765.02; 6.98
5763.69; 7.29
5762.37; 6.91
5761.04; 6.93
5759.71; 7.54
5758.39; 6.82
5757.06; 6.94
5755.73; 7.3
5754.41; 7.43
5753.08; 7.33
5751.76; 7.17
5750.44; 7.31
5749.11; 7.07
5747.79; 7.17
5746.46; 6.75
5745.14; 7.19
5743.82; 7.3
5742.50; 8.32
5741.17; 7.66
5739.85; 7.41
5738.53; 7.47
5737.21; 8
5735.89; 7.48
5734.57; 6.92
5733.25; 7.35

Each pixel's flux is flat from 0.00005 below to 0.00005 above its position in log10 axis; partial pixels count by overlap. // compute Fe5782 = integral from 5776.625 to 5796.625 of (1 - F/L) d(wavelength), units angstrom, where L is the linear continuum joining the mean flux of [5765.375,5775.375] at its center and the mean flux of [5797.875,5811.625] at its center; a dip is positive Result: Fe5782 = 1.1 angstrom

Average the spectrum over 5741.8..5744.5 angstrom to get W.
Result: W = 7.8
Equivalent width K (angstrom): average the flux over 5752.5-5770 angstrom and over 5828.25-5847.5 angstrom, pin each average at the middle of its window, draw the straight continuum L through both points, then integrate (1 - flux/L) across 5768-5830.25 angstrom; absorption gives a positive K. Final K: 2.1 angstrom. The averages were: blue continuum 7.24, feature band 7.15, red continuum 7.56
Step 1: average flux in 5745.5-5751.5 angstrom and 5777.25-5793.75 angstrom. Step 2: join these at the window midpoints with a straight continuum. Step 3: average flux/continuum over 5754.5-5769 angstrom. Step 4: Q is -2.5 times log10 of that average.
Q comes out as -0.029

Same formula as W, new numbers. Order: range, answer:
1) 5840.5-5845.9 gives 7.58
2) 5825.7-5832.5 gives 7.28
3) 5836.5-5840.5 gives 7.74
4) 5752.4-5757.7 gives 7.25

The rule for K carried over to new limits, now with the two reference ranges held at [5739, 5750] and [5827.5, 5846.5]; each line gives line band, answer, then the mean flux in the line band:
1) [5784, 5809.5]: 1.4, 7.07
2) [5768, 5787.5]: 1.1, 7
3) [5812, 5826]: 0.5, 7.23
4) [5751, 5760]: 0.2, 7.21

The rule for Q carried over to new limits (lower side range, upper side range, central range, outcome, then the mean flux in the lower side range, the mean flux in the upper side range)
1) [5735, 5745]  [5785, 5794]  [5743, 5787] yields 0.02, 7.62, 6.91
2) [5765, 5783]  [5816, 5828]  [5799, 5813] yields 0.00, 7.19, 7.26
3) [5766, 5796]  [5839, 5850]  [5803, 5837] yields 0.00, 7.06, 7.51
